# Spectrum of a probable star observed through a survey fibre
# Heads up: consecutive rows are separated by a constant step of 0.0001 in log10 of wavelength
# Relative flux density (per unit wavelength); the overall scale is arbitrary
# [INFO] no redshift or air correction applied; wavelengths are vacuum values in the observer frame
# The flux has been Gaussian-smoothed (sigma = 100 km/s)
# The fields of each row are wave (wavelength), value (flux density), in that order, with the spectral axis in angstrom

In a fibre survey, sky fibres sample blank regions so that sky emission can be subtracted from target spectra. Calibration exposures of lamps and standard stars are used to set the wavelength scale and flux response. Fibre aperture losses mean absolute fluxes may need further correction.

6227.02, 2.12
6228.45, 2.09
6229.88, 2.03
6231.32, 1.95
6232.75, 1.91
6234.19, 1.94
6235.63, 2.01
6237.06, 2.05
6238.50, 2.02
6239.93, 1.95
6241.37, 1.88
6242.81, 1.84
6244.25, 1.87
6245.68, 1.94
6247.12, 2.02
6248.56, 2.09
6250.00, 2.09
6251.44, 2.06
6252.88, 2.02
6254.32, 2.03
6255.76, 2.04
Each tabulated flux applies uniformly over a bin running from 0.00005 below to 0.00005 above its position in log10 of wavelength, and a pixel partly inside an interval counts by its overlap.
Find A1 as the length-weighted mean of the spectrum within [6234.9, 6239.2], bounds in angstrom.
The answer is 2.03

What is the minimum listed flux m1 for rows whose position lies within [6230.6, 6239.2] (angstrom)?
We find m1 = 1.91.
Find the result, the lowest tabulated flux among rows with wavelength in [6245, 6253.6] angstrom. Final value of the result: 1.94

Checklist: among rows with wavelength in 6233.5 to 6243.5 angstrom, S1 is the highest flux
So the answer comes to 2.05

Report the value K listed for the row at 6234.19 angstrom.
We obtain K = 1.94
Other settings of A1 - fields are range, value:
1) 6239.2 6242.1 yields 1.92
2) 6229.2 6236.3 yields 1.96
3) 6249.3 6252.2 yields 2.07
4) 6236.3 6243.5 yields 1.95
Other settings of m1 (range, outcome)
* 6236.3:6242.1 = 1.88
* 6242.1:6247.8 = 1.84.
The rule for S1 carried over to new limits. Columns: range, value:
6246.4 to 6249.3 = 2.09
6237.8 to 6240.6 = 2.02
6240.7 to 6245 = 1.88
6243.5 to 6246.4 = 1.94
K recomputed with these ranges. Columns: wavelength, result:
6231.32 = 1.95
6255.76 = 2.04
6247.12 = 2.02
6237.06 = 2.05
